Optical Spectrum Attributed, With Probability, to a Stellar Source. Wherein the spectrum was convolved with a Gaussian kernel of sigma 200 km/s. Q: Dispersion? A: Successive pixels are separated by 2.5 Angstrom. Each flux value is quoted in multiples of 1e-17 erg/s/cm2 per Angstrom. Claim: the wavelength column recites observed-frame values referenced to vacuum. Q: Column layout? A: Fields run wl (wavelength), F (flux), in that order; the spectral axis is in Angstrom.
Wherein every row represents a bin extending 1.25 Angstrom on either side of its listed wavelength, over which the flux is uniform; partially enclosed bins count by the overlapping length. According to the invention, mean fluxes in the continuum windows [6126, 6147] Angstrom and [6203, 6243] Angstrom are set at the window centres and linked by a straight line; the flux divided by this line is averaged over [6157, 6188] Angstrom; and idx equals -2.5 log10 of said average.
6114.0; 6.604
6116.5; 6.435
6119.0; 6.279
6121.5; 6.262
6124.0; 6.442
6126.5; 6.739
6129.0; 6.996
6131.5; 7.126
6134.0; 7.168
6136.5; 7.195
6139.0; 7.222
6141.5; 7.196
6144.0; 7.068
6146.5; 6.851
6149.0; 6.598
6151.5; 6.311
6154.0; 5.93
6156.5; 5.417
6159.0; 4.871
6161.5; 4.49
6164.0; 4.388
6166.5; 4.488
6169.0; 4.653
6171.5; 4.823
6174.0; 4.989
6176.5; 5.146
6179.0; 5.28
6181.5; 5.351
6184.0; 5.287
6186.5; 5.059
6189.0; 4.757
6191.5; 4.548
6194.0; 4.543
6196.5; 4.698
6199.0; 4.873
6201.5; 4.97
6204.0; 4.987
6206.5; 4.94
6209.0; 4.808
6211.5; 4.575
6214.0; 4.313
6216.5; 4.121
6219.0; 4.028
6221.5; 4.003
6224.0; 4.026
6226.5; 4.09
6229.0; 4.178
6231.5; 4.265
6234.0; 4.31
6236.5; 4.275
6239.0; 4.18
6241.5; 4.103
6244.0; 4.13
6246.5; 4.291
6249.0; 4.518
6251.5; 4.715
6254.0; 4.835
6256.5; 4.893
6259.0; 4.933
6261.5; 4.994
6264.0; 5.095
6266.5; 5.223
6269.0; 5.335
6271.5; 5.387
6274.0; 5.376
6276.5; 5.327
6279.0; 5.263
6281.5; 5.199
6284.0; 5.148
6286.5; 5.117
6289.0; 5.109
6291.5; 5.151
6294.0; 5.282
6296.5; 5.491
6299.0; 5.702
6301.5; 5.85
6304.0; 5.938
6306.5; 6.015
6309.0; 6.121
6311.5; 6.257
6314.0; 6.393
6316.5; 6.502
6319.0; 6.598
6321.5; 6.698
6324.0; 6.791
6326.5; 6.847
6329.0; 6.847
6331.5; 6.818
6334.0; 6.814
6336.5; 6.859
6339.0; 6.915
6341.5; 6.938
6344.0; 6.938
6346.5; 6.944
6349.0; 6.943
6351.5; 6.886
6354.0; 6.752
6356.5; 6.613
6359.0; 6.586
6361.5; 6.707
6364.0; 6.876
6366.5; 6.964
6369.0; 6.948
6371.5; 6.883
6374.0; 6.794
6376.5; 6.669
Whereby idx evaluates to 0.20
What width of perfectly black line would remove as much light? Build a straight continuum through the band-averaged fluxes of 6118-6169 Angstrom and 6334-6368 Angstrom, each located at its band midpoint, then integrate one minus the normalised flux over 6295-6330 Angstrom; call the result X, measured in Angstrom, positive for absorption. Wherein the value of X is 2.3 Angstrom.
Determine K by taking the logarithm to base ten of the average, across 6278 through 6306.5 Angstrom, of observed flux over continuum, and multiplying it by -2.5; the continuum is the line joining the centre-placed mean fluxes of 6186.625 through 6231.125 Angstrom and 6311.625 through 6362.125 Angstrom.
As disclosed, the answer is 0.11 mag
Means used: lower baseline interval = 4.51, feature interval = 5.42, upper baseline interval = 6.76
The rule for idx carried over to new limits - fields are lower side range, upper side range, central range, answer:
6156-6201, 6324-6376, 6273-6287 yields 0.15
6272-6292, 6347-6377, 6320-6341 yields -0.11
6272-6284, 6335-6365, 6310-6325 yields -0.07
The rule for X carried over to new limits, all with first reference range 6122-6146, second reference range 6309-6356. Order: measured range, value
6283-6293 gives 2.4 Angstrom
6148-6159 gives 1.7 Angstrom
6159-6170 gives 3.8 Angstrom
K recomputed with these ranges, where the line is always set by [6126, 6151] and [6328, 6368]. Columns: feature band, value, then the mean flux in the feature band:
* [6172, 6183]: 0.33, 5.17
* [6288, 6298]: 0.29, 5.27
